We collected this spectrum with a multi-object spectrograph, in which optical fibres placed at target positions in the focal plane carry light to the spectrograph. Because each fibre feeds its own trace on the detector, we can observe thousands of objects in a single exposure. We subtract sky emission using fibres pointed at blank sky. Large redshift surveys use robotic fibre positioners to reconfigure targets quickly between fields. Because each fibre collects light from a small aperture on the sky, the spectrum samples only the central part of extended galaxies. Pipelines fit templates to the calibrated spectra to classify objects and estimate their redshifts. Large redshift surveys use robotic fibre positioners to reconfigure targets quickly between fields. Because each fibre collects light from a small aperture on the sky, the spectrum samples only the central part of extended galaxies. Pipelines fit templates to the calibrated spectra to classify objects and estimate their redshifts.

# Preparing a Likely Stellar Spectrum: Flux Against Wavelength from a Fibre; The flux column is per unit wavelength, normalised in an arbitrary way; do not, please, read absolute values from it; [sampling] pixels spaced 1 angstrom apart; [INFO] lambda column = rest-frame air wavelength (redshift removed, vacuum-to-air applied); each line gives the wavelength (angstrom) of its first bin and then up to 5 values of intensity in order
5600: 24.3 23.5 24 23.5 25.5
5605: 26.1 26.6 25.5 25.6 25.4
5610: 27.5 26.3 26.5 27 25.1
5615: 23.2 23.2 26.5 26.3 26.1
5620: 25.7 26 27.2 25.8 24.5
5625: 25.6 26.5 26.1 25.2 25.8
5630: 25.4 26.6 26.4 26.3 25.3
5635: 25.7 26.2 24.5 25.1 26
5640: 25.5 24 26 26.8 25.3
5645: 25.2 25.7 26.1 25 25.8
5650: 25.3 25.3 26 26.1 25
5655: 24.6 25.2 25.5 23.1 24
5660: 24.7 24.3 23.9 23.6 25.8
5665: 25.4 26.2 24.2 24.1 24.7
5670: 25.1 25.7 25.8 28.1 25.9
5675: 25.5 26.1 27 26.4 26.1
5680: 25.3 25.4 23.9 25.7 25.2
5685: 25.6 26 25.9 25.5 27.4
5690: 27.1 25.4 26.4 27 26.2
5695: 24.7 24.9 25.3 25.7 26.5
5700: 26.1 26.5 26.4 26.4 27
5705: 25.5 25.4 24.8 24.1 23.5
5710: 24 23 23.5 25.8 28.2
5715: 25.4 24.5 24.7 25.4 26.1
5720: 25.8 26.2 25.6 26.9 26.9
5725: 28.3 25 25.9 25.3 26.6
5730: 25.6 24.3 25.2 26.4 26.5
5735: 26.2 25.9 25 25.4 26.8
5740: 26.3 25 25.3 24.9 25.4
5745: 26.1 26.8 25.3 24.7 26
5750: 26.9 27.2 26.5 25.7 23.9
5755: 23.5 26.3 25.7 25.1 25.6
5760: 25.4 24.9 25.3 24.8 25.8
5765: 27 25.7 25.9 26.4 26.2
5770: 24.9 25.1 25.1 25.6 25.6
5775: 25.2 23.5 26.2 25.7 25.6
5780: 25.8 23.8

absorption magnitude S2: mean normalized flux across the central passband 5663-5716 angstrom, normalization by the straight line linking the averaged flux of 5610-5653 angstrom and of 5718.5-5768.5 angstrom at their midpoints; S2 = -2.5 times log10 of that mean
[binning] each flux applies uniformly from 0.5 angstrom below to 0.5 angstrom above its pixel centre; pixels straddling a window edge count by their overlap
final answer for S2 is 0.006 mag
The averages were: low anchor 25.7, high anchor 25.8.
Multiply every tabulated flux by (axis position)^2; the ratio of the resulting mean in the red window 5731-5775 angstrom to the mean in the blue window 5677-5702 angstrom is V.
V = 1.01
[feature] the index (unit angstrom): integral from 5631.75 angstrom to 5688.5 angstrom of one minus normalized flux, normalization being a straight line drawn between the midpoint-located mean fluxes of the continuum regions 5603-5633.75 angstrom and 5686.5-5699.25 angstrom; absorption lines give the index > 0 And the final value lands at 1.1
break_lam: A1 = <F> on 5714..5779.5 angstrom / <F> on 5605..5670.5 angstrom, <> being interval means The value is 1.01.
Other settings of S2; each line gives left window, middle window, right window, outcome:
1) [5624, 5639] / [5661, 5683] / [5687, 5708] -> 0.02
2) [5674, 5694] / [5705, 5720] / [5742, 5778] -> 0.04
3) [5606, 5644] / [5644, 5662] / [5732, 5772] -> 0.03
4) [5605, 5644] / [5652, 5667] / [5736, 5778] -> 0.04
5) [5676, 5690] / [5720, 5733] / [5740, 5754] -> -0.01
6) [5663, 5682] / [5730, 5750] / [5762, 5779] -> -0.01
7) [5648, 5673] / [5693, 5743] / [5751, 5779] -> -0.02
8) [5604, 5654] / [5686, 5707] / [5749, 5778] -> -0.02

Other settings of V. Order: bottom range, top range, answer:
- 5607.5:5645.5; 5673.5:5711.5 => 1.02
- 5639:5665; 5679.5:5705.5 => 1.04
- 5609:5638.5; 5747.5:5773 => 1.04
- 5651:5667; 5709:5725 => 1.05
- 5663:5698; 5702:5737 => 1.01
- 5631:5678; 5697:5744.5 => 1.03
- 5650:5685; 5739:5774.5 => 1.05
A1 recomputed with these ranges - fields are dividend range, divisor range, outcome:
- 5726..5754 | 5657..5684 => 1.02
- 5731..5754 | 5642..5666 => 1.03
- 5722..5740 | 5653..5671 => 1.05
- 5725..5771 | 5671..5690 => 0.99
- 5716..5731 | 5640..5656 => 1.02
